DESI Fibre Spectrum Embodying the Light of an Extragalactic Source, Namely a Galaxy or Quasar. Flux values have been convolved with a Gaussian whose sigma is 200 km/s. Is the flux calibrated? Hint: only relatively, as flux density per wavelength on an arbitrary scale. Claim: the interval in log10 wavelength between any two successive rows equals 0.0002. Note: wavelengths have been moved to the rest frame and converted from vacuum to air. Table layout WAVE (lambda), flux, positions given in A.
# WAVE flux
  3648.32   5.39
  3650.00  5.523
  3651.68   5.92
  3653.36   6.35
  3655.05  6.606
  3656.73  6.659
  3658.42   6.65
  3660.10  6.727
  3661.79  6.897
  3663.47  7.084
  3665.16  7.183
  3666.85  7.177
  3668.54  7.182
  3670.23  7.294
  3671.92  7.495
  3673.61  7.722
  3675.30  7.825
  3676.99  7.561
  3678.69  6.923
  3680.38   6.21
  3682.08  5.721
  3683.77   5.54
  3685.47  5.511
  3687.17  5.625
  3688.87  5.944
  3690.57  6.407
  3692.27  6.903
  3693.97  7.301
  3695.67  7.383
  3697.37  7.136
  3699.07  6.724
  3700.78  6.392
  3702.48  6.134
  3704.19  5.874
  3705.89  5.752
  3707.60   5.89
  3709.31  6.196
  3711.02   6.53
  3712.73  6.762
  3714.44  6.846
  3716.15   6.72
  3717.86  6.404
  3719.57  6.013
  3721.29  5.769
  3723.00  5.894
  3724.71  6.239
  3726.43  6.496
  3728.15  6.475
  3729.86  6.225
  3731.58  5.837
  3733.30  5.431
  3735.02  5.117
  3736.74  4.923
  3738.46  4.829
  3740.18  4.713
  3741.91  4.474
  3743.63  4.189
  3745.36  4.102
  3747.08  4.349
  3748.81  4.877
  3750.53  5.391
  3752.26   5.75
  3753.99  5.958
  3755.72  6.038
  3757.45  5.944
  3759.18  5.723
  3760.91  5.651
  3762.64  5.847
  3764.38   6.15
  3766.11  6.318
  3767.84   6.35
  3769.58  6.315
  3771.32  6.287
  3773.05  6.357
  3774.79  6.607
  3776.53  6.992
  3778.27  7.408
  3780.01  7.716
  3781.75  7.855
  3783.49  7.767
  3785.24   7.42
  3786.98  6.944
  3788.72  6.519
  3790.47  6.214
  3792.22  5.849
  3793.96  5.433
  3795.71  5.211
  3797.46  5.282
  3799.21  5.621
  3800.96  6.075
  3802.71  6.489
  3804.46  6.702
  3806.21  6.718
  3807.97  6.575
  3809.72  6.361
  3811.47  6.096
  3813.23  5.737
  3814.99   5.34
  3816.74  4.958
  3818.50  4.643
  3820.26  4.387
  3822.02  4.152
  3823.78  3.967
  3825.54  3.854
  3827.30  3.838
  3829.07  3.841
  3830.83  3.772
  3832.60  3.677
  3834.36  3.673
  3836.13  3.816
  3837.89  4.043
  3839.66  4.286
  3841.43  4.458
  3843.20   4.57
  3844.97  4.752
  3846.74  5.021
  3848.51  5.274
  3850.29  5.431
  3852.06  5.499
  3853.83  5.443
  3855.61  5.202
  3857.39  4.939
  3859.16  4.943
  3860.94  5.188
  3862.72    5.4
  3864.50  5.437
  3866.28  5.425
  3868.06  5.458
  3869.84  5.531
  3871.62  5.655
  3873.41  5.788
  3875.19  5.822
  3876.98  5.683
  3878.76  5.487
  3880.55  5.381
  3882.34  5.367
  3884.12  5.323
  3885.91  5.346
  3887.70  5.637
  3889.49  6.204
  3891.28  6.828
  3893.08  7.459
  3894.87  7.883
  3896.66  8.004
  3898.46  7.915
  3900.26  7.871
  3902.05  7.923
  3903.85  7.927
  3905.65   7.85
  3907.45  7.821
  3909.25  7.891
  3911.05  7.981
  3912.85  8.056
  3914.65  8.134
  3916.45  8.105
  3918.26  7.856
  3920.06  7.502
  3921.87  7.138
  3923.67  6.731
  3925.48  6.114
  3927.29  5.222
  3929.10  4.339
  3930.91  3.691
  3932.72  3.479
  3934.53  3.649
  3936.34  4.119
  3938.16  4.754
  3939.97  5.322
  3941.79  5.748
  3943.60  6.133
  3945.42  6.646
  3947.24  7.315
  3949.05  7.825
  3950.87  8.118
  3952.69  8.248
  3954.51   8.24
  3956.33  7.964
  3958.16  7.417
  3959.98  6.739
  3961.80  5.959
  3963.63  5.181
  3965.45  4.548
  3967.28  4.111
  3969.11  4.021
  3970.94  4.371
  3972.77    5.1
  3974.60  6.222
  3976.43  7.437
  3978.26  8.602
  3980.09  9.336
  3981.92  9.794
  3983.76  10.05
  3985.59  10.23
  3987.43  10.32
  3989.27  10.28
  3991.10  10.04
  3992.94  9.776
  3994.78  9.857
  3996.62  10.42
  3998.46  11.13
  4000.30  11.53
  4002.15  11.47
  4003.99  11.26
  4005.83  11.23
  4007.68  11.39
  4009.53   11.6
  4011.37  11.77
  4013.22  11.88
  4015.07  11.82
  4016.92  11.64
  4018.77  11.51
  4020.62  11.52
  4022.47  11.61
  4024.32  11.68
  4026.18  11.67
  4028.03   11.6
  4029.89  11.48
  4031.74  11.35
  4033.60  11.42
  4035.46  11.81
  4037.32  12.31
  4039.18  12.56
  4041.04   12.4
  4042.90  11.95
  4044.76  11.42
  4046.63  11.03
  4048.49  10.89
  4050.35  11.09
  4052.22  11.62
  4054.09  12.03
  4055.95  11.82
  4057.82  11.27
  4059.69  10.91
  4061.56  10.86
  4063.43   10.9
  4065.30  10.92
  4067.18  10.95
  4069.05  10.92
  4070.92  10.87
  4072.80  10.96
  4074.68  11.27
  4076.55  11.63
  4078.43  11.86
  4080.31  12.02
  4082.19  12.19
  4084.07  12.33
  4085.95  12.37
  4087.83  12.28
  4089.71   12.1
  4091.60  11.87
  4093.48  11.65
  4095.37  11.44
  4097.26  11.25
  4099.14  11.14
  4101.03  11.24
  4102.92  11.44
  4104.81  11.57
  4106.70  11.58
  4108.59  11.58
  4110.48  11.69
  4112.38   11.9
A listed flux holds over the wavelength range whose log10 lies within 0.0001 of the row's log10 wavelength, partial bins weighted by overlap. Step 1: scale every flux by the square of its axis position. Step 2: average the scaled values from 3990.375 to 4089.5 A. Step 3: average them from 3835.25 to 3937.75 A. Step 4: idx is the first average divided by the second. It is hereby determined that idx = 2.1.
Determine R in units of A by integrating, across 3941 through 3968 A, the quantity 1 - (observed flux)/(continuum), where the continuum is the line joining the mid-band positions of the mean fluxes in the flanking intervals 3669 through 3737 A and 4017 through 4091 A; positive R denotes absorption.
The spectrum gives 9.08 A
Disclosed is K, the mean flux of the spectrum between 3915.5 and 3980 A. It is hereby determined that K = 6.16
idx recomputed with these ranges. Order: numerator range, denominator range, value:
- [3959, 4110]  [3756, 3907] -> 2.03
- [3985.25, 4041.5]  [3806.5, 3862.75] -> 2.59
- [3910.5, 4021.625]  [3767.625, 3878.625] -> 1.57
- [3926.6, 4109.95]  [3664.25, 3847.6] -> 1.92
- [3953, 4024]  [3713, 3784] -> 1.74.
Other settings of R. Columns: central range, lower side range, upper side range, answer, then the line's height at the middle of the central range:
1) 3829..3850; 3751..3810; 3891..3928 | 7.9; 6.91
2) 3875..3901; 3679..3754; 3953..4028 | 5.2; 8.02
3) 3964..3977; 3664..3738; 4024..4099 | 6.6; 10.3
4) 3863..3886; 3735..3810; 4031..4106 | 6.9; 7.91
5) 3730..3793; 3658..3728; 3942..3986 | 6.9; 6.69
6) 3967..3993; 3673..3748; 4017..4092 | 6.0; 10.4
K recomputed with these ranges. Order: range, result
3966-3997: 8.16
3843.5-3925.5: 6.38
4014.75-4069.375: 11.5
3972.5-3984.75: 8.25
